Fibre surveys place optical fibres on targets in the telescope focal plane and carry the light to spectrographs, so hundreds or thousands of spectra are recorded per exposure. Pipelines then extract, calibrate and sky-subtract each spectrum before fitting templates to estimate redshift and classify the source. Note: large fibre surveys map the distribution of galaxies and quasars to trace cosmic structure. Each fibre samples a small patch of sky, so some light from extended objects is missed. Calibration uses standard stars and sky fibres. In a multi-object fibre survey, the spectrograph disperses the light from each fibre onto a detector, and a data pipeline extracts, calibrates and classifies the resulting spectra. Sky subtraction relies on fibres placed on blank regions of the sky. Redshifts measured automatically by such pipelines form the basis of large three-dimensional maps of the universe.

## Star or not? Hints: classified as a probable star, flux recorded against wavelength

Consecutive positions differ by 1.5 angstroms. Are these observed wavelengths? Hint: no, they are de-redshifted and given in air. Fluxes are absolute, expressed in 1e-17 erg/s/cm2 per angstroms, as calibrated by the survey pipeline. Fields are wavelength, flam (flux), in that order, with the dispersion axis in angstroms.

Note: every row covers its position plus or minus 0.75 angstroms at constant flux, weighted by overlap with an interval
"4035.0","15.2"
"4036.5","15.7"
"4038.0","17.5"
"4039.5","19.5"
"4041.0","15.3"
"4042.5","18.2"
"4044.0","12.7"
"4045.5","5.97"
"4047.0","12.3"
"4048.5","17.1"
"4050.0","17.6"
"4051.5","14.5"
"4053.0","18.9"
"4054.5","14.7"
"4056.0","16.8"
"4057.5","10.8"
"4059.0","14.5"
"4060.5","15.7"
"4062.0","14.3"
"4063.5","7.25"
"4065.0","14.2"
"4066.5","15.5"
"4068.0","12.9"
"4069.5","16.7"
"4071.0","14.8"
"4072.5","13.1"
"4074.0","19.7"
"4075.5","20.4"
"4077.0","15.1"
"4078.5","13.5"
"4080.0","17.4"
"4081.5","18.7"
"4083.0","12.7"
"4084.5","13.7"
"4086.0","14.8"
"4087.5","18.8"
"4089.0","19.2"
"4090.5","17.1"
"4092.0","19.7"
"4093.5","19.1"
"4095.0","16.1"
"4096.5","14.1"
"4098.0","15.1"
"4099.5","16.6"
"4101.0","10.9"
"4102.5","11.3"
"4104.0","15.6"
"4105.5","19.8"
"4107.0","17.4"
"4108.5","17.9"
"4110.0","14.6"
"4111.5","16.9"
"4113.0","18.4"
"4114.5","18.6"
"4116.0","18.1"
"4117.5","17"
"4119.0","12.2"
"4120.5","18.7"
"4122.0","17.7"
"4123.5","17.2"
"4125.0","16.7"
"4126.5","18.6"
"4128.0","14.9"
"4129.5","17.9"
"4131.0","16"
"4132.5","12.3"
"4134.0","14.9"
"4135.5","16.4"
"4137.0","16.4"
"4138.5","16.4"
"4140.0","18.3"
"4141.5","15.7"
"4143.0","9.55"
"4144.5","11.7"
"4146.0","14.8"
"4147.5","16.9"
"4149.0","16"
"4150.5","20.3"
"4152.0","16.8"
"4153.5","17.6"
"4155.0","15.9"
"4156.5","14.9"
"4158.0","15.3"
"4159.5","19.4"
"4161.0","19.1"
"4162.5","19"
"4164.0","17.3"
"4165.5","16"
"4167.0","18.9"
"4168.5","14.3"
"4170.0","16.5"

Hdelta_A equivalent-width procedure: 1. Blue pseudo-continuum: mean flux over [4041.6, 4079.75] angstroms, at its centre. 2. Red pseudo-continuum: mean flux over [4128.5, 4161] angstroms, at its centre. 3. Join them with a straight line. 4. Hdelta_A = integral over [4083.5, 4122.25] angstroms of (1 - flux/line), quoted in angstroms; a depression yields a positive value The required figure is -2.9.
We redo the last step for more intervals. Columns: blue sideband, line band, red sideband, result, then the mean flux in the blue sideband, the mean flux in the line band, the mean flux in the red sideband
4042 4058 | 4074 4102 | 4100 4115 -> -1.4 angstroms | 14.5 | 16.3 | 16.1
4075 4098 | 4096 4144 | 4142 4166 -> 1.3 angstroms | 16.6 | 16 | 16.3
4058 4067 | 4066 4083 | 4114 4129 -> -2.2 angstroms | 13.4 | 16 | 17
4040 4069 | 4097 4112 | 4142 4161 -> -0.5 angstroms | 14.2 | 15.6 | 15.9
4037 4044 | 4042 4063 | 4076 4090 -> 2.9 angstroms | 17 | 14.4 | 16.1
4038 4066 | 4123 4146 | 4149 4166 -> 1.7 angstroms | 14.6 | 15.5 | 17.4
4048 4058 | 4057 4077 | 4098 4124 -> 1.6 angstroms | 15.9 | 14.7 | 16.4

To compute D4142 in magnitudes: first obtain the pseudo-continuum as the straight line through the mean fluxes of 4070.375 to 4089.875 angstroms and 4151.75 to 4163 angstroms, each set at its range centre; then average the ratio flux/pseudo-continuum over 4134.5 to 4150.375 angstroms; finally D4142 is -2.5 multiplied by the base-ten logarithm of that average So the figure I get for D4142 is 0.11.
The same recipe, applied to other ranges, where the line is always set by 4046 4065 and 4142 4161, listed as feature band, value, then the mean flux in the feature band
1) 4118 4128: -0.085 mag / 16.7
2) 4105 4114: -0.148 mag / 17.5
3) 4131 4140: 0.004 mag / 15.6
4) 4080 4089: -0.091 mag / 16.2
